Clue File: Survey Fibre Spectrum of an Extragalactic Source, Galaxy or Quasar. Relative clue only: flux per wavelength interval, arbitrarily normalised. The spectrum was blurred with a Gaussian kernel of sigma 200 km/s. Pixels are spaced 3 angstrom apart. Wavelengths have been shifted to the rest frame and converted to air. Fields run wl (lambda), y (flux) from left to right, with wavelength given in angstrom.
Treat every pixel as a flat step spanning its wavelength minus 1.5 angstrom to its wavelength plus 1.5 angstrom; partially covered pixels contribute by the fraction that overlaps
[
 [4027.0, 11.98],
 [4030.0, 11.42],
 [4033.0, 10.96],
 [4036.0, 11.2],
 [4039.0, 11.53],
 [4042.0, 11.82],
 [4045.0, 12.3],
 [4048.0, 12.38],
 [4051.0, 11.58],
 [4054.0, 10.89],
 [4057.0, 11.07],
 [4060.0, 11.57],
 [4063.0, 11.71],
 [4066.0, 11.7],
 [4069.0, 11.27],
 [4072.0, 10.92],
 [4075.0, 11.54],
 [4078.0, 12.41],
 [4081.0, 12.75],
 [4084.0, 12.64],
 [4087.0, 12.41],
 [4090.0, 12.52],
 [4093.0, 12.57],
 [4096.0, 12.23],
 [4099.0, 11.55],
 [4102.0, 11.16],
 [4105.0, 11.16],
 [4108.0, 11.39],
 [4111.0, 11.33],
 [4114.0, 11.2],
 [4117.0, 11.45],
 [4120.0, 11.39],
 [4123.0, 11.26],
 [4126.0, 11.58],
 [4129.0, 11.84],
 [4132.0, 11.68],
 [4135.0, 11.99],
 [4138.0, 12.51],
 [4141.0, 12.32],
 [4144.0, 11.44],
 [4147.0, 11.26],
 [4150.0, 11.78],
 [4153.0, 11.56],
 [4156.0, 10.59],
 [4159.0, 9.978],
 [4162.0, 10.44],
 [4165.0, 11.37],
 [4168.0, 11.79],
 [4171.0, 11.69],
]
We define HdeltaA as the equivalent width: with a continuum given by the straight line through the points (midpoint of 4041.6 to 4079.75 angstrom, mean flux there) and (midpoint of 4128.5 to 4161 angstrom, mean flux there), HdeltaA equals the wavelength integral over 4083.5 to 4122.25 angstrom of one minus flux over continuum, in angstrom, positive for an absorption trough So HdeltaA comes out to -0.55 angstrom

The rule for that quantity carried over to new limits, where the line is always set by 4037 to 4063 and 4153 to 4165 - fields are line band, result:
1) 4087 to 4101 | -1.2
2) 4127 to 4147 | -2.0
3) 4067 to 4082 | -0.4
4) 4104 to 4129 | -0.8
